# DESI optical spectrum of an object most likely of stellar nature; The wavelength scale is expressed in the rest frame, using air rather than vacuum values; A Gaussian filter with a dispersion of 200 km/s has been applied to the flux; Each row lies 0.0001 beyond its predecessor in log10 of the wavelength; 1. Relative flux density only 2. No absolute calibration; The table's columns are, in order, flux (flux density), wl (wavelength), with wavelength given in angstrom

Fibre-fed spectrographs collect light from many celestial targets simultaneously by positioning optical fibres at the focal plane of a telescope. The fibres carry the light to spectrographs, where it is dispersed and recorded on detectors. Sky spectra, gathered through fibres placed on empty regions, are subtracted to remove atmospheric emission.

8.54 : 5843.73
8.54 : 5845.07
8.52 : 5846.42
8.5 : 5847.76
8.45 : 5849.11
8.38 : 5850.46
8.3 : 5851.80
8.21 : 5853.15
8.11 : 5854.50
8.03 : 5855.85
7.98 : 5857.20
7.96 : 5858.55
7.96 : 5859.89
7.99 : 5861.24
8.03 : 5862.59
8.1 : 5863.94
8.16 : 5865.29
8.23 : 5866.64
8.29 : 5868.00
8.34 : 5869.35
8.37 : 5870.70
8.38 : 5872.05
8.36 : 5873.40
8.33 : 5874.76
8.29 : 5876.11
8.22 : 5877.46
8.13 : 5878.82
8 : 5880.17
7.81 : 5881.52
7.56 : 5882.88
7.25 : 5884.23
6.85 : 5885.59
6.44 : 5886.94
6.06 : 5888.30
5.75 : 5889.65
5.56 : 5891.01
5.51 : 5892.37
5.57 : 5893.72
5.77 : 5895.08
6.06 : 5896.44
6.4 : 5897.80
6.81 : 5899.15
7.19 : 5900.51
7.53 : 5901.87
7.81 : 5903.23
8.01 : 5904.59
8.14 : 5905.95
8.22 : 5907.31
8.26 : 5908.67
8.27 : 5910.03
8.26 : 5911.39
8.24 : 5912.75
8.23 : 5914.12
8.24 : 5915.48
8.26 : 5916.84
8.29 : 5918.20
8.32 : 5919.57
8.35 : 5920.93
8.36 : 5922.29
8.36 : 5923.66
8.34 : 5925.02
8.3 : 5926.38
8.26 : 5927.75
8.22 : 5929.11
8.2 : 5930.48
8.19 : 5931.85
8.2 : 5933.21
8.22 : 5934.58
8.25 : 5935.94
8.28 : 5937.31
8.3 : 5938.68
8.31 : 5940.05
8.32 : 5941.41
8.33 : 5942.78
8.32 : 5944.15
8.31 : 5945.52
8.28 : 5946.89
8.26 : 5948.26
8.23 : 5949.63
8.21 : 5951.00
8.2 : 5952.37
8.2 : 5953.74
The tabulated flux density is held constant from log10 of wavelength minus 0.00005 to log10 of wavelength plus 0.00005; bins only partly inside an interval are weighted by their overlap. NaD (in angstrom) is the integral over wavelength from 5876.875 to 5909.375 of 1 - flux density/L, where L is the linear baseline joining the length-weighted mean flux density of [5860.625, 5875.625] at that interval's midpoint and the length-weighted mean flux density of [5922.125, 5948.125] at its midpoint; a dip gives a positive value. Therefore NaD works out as 4.8 angstrom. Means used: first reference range 8.23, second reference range 8.28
